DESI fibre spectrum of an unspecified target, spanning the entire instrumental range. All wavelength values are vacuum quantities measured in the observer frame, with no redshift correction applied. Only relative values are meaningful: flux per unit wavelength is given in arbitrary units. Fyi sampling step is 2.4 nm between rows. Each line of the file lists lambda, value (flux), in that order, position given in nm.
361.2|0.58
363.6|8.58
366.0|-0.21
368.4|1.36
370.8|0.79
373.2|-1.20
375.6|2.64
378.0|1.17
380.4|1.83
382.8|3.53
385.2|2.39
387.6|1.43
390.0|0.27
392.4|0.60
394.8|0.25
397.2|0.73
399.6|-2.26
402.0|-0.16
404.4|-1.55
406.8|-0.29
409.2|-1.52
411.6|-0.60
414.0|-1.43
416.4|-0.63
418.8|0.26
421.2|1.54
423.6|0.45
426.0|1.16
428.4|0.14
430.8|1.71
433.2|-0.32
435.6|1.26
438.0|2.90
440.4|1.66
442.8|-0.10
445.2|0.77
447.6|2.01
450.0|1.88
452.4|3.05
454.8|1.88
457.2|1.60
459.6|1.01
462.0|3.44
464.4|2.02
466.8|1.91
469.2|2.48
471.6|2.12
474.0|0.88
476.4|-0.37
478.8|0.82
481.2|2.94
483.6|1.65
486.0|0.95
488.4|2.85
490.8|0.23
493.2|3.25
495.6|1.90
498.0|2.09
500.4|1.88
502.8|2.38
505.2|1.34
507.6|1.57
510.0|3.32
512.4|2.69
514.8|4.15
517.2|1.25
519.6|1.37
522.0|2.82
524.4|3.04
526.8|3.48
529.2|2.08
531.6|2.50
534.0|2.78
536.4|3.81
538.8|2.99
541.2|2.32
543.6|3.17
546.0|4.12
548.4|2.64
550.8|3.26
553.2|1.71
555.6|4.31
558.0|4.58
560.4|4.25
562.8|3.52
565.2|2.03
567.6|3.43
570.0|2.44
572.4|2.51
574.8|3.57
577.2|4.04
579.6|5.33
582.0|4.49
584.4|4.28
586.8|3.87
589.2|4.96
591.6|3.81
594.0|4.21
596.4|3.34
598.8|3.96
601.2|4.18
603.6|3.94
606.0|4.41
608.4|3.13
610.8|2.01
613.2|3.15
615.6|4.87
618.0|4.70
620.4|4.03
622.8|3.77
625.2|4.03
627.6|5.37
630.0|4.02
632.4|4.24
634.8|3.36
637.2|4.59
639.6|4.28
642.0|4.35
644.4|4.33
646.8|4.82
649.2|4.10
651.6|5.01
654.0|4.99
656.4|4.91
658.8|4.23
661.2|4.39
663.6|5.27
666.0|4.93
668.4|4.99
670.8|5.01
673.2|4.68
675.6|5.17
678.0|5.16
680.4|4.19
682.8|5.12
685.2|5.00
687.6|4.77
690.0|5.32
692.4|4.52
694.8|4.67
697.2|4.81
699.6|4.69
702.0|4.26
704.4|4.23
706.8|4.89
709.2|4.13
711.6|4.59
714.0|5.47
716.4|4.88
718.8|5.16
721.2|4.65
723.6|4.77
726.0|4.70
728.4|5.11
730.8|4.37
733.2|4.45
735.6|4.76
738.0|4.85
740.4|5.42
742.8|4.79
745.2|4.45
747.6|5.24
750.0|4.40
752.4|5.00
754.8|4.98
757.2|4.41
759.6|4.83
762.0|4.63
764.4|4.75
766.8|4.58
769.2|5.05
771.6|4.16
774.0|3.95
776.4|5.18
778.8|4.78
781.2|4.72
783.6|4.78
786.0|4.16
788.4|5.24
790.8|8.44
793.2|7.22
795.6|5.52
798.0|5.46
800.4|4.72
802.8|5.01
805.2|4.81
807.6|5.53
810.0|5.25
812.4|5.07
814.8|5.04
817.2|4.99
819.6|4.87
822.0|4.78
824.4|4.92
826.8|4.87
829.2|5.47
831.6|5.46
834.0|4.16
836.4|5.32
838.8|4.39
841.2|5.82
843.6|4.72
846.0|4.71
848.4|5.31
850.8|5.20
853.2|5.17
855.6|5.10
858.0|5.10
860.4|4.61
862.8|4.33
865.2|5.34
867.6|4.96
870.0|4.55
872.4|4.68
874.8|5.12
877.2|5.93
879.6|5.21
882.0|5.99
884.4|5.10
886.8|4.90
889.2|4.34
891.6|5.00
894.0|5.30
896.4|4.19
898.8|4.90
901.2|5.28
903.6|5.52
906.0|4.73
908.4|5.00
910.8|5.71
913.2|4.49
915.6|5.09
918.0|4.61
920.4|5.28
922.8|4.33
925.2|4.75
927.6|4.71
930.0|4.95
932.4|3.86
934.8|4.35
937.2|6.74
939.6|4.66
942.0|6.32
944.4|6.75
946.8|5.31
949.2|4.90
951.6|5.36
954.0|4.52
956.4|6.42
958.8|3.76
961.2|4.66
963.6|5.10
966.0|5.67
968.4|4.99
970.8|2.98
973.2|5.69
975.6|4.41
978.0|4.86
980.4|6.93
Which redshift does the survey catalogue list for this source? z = 0.204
